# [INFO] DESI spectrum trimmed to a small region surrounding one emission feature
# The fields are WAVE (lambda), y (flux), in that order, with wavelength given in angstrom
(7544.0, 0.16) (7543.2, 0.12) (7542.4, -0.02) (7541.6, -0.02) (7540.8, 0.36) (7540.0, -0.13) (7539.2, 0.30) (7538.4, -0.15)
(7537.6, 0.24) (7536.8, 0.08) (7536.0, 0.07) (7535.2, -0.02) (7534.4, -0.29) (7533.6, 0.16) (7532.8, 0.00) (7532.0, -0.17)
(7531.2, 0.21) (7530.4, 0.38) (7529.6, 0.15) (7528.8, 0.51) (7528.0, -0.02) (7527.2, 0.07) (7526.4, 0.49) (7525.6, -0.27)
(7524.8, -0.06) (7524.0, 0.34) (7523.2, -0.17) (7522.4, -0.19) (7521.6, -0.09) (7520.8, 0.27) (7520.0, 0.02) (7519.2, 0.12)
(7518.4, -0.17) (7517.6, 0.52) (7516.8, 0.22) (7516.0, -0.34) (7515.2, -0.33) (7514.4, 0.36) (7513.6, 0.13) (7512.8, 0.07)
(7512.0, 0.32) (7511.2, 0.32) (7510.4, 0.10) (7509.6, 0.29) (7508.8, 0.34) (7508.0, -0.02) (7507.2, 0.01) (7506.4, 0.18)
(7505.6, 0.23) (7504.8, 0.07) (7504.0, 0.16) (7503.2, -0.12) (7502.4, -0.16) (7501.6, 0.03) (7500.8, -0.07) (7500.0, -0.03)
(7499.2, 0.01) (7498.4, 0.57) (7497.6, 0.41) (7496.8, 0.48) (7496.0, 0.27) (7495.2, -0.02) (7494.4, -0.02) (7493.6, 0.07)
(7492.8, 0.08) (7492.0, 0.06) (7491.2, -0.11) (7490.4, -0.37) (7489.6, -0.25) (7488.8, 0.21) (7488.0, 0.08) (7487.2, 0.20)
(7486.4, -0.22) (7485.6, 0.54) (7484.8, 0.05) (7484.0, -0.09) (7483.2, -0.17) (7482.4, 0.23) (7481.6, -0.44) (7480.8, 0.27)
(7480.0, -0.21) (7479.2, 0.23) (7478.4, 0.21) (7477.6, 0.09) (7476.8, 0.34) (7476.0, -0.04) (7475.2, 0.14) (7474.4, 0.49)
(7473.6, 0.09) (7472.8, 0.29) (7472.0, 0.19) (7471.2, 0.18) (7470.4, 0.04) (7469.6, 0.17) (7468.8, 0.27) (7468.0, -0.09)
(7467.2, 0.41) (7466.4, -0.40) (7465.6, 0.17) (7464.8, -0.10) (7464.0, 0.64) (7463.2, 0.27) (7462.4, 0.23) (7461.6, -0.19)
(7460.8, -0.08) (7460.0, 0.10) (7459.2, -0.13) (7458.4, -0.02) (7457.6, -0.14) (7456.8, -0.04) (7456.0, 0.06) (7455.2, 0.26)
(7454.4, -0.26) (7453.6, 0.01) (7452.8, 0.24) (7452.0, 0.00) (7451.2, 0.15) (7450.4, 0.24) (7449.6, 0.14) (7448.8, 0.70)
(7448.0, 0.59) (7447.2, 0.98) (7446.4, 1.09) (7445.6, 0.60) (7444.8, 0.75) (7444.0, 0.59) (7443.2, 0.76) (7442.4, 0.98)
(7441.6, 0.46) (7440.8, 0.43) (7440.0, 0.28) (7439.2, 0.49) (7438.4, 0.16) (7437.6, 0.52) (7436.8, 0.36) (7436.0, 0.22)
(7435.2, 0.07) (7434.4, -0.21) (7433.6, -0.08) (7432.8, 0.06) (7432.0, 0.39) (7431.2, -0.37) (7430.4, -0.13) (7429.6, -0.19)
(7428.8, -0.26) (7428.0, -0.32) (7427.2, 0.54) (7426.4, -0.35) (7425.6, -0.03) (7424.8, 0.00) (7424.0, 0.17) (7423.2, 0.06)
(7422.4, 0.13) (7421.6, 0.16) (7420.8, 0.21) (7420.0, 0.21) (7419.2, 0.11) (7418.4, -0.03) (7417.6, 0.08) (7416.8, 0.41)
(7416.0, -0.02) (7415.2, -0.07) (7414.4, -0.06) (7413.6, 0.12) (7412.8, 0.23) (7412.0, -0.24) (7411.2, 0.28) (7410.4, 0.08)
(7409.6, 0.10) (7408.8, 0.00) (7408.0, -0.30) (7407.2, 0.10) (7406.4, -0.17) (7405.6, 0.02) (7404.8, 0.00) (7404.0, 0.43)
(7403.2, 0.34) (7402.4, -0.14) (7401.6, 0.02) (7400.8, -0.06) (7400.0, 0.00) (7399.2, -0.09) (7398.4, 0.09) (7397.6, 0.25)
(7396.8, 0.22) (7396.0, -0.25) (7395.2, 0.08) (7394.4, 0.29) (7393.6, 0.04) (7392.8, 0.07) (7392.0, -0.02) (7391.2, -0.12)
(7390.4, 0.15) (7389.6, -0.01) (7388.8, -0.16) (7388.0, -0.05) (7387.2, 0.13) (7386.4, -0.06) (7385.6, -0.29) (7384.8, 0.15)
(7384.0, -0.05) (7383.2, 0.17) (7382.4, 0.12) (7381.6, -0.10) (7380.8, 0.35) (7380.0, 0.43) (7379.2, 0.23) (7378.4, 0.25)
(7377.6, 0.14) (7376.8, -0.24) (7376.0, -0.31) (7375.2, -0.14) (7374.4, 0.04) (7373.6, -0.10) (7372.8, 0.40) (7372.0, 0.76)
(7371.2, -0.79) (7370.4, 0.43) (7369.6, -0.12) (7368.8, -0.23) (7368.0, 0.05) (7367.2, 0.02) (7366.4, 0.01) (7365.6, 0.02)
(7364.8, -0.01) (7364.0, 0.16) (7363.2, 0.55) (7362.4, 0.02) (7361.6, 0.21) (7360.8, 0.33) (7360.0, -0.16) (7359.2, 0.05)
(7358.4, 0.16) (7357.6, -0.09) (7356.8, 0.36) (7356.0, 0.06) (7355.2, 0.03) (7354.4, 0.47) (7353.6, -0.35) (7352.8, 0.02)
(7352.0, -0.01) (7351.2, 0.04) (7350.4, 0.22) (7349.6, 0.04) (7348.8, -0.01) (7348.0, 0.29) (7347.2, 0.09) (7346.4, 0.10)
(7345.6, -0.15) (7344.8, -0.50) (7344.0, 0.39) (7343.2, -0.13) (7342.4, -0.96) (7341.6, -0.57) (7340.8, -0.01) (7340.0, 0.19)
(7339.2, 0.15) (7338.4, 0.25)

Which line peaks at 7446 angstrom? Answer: [O II]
